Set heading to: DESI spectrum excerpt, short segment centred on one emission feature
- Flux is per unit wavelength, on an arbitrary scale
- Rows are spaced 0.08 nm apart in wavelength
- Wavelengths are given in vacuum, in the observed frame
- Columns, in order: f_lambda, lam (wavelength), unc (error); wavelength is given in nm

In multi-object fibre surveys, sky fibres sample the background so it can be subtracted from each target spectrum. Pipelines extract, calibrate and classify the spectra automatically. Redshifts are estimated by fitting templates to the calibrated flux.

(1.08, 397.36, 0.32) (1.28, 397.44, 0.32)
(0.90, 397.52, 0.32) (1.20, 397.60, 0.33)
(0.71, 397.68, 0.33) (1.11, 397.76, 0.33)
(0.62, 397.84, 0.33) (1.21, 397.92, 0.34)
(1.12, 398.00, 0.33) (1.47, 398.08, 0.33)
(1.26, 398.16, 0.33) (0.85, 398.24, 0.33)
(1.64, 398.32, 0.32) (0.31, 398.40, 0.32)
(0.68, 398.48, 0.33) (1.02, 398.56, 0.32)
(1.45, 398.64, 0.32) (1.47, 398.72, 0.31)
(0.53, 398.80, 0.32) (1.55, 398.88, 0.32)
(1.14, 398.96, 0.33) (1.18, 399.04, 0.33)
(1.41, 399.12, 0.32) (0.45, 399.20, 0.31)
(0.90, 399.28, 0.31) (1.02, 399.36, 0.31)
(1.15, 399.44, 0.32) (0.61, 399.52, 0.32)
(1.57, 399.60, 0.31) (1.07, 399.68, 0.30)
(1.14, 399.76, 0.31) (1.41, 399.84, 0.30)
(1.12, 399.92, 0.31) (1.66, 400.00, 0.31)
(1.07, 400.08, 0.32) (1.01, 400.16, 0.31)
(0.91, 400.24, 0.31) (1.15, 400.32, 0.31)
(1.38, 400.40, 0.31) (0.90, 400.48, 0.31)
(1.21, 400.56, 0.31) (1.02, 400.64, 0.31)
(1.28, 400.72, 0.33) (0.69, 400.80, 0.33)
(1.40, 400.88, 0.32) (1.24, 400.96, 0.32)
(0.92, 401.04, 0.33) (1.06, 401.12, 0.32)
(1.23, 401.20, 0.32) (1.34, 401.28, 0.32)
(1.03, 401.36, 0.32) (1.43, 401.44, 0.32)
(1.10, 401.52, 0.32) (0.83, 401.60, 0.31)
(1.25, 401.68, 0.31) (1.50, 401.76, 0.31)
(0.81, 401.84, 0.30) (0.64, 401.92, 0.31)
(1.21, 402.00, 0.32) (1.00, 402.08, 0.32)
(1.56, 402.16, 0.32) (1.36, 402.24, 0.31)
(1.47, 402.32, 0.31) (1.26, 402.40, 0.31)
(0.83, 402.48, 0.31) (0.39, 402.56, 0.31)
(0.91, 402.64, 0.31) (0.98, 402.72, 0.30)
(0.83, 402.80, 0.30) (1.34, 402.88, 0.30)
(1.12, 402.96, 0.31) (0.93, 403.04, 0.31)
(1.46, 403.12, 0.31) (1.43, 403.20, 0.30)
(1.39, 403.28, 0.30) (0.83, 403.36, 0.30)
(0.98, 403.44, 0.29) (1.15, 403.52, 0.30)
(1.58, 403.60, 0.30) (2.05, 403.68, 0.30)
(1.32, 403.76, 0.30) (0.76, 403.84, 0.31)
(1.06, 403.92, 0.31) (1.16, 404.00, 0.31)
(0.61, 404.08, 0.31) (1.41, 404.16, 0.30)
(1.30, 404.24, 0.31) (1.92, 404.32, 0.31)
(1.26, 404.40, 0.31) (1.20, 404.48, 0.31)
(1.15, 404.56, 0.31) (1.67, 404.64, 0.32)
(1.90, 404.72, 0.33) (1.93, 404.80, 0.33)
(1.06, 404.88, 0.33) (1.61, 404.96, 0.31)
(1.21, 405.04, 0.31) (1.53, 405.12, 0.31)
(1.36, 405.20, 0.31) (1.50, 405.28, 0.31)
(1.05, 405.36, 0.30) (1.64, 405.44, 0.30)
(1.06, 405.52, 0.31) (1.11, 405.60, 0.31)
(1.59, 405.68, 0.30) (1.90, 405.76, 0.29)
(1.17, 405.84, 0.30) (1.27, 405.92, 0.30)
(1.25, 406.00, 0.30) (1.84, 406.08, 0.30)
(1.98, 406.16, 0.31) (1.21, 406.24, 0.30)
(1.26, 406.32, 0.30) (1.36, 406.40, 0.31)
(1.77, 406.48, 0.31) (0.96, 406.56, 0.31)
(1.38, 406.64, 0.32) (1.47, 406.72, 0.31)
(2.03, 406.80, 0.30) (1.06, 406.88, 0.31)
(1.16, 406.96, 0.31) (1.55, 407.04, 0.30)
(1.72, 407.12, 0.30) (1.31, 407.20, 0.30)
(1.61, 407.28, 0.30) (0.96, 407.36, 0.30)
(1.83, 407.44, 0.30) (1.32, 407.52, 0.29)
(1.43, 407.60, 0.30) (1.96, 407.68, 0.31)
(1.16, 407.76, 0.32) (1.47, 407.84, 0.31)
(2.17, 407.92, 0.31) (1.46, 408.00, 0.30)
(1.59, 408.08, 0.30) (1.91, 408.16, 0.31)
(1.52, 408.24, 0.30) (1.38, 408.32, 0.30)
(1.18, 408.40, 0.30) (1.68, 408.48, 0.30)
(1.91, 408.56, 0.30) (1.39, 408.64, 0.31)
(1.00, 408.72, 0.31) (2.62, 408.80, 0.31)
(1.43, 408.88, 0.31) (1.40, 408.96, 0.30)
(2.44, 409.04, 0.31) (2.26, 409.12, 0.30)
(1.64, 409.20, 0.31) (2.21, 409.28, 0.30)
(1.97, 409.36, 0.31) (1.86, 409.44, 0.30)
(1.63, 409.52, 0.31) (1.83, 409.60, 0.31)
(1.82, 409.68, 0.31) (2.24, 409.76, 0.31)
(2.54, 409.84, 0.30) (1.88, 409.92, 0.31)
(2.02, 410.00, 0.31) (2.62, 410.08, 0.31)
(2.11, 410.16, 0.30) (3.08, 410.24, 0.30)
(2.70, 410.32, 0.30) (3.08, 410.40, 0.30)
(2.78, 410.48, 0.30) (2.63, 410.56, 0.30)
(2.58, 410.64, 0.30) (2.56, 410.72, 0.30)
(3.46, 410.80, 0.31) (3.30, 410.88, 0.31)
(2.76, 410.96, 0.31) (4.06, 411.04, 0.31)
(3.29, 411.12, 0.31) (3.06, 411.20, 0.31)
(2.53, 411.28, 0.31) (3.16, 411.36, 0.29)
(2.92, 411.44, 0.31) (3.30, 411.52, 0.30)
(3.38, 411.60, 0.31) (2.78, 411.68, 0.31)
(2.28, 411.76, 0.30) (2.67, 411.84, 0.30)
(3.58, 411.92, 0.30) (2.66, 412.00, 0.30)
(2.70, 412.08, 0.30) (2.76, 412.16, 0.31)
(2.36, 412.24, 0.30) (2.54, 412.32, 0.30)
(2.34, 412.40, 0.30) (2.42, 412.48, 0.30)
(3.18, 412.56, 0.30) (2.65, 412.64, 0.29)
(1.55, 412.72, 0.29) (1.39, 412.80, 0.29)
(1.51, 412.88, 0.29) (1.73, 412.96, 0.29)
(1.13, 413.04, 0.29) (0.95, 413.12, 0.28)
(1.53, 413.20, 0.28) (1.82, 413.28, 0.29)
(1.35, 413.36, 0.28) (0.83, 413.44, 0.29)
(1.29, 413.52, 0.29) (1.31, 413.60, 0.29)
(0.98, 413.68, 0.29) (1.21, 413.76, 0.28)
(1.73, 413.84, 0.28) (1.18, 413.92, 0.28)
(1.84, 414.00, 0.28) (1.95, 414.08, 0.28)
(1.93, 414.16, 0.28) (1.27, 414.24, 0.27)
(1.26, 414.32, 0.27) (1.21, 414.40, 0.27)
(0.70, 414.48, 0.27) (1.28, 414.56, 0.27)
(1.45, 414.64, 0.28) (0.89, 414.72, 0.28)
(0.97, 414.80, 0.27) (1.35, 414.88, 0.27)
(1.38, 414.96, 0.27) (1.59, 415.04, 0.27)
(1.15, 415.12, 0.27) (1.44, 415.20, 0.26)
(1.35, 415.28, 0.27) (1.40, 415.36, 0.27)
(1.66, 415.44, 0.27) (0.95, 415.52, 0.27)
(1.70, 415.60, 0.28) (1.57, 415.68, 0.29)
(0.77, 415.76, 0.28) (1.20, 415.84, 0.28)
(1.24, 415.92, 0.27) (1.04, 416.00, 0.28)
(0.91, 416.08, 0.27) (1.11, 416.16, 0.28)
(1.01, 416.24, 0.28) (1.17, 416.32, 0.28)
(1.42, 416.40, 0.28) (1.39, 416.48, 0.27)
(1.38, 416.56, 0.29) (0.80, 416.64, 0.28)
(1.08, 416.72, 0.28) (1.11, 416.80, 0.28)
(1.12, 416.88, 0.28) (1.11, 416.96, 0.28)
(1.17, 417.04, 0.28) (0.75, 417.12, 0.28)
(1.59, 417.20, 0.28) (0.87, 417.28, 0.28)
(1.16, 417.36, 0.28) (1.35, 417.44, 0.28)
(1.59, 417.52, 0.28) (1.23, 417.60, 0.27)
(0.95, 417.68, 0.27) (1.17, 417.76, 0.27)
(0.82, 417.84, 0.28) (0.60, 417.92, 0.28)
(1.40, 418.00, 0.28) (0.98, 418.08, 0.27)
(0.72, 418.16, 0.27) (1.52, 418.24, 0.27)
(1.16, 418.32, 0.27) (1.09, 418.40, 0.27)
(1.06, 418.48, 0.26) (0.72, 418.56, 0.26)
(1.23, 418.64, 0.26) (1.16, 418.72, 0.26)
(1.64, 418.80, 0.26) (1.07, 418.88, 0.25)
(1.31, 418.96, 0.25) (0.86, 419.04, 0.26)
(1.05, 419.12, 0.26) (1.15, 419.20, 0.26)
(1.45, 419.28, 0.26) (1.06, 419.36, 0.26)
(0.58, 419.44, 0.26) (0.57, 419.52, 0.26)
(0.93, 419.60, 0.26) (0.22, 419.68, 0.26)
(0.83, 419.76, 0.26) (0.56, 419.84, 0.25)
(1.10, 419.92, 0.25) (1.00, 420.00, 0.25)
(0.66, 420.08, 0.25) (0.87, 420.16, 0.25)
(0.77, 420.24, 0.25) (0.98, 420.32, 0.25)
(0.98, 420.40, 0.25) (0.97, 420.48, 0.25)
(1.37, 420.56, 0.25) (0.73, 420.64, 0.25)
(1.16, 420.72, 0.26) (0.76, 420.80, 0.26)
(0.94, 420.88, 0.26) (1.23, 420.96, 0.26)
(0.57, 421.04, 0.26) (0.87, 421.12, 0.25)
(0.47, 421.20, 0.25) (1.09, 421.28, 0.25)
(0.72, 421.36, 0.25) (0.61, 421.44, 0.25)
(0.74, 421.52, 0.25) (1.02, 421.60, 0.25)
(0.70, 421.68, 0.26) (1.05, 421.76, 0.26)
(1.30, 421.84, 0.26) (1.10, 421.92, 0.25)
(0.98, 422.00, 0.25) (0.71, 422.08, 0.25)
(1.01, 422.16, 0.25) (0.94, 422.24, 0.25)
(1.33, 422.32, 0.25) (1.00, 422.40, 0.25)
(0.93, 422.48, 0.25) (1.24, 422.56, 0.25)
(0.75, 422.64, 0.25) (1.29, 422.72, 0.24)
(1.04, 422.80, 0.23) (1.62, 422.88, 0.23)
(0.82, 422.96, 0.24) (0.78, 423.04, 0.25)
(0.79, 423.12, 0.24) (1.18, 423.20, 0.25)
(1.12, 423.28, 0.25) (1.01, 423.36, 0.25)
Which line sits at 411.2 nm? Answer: C IV 1549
